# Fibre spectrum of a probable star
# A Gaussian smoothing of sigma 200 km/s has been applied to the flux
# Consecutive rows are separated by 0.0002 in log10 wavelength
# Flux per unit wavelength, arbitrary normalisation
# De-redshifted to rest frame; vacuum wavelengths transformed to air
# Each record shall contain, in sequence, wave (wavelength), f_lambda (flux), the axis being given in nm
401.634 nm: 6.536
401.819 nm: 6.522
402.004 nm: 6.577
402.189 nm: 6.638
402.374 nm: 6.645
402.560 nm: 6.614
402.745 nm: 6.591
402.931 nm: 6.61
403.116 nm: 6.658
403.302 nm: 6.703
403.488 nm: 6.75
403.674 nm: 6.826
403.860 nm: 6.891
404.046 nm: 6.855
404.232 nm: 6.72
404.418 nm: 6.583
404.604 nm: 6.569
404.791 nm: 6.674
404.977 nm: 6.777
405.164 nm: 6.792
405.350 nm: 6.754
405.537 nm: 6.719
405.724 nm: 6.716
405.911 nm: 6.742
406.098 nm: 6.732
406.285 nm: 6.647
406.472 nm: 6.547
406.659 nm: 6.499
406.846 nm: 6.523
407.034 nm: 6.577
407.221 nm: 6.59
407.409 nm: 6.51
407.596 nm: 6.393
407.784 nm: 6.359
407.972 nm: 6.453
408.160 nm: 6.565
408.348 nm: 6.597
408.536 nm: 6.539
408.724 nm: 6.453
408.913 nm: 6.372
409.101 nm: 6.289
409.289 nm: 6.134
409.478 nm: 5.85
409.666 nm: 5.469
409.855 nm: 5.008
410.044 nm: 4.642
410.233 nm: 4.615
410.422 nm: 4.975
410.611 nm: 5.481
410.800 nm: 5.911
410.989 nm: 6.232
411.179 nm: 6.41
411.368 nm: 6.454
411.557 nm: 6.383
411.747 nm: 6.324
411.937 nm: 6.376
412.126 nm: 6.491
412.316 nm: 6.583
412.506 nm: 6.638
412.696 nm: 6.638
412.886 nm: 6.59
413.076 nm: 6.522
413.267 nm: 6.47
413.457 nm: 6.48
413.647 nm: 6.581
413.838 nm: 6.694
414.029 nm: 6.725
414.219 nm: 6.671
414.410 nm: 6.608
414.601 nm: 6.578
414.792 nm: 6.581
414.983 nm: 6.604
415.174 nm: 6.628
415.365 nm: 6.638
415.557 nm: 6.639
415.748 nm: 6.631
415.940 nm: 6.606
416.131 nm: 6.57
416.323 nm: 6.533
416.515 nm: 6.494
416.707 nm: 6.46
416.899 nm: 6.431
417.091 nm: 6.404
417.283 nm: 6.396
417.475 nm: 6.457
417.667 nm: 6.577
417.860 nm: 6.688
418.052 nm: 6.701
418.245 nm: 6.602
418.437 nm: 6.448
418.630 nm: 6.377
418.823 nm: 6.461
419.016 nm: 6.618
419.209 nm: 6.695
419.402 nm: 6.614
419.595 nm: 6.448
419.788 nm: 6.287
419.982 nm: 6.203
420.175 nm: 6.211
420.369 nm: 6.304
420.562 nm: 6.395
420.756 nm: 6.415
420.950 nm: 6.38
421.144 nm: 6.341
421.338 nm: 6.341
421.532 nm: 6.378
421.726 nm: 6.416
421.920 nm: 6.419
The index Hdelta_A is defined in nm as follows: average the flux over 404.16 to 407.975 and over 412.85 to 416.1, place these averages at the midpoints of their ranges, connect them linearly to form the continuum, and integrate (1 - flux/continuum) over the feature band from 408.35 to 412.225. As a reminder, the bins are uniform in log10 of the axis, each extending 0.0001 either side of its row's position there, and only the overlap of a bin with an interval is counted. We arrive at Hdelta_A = 0.39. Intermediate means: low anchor 6.62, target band 5.94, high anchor 6.6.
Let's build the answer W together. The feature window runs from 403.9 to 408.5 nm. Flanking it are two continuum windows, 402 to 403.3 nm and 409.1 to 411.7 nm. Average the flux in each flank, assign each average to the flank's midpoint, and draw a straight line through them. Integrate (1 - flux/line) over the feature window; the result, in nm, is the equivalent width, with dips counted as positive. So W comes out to -0.31 nm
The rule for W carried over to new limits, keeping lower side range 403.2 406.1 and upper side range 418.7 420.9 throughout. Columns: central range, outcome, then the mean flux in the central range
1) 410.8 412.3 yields 0.05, 6.36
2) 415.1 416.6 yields -0.02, 6.59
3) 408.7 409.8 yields 0.10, 6.03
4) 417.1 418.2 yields -0.01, 6.55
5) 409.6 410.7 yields 0.27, 5.02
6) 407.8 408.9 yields 0.03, 6.49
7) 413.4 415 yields -0.02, 6.62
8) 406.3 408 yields 0.05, 6.5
